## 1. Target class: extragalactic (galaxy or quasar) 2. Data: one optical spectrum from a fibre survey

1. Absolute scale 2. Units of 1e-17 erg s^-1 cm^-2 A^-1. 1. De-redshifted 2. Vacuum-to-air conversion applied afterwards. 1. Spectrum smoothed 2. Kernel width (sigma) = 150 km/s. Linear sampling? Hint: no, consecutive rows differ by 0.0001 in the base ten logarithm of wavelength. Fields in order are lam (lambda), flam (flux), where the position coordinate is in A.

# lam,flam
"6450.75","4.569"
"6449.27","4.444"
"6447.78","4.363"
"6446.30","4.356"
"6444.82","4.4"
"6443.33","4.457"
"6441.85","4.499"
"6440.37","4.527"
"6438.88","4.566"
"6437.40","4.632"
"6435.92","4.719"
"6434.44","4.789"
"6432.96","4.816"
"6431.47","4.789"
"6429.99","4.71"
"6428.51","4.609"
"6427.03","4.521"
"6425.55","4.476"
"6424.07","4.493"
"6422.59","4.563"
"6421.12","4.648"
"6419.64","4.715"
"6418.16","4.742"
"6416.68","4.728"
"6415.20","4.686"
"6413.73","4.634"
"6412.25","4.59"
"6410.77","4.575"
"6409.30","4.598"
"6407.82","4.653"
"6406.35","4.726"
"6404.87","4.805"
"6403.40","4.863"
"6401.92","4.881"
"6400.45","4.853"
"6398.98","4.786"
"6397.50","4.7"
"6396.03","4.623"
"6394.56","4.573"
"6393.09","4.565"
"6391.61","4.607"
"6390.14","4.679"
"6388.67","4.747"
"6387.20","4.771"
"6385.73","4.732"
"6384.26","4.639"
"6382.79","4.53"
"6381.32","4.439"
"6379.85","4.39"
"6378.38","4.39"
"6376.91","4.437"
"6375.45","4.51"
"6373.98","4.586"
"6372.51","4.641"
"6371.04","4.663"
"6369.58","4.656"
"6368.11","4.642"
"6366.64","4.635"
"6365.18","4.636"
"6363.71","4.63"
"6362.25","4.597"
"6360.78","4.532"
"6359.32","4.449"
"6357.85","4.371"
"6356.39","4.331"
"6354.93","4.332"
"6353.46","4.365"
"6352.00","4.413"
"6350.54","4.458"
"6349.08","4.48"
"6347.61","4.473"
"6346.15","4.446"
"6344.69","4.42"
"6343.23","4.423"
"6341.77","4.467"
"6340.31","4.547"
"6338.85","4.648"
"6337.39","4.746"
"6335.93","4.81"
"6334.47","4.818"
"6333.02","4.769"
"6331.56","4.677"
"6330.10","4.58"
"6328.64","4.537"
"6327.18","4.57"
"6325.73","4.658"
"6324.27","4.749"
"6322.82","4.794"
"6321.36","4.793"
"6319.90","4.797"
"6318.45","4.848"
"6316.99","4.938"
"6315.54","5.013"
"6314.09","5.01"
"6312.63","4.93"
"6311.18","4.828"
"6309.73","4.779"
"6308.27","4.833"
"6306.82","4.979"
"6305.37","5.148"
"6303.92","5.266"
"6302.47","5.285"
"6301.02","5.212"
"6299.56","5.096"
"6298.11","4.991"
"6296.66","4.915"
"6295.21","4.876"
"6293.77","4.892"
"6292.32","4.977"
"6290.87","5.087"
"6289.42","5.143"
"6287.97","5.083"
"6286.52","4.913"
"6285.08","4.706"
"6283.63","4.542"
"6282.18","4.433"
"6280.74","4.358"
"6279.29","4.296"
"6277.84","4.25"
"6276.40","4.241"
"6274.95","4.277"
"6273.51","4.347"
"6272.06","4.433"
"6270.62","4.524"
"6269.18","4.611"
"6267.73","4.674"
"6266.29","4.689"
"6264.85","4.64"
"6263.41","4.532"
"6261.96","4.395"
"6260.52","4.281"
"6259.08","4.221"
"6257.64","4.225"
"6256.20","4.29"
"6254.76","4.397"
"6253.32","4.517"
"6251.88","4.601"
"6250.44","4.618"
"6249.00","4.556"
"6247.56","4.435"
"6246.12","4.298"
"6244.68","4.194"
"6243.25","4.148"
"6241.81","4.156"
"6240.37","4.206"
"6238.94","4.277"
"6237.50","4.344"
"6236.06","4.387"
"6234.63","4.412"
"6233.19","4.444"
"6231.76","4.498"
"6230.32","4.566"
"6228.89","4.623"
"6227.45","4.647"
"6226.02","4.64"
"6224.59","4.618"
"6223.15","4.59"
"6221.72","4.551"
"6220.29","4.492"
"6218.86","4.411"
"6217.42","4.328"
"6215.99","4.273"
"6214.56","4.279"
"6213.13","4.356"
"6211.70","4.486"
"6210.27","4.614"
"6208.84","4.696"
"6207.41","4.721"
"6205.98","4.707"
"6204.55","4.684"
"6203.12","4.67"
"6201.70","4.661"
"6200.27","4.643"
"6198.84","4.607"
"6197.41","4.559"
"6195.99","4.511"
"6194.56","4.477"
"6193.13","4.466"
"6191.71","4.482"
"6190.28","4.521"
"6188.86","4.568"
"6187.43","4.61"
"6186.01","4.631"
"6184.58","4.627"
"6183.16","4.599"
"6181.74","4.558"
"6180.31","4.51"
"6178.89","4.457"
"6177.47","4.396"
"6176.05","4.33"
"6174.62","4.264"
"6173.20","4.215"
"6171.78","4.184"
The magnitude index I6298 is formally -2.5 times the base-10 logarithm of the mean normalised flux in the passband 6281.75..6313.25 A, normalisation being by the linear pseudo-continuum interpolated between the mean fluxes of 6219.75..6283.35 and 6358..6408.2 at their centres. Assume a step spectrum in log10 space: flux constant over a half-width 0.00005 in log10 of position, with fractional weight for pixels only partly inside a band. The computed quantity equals -0.10 mag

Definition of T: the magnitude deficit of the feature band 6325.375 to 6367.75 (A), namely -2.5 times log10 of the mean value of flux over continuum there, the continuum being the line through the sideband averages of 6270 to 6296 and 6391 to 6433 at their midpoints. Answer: 0.03 mag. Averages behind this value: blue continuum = 4.63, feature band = 4.55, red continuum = 4.67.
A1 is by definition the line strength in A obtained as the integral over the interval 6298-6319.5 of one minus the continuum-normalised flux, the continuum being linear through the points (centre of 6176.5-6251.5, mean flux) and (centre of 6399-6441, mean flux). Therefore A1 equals -2.0 A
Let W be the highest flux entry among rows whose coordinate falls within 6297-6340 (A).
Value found 5.285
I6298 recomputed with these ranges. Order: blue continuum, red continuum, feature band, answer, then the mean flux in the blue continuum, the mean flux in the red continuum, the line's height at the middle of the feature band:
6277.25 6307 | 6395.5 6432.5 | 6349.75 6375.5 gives 0.056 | 4.88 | 4.68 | 4.76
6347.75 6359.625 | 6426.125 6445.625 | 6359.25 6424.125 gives -0.033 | 4.4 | 4.62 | 4.5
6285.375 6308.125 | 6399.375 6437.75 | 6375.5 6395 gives 0.049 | 5.05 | 4.69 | 4.79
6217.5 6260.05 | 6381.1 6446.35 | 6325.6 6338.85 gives -0.033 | 4.42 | 4.65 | 4.54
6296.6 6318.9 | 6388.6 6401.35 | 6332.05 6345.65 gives 0.060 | 5.01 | 4.68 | 4.89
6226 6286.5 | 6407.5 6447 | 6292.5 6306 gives -0.136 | 4.43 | 4.61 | 4.48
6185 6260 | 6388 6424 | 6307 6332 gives -0.047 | 4.48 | 4.69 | 4.59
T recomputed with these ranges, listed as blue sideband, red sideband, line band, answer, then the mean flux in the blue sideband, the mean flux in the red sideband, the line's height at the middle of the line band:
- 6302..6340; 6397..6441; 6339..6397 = 0.05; 4.83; 4.68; 4.76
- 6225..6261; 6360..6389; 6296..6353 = -0.06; 4.4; 4.59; 4.52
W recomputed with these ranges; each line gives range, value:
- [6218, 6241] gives 4.647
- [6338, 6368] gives 4.648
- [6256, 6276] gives 4.689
